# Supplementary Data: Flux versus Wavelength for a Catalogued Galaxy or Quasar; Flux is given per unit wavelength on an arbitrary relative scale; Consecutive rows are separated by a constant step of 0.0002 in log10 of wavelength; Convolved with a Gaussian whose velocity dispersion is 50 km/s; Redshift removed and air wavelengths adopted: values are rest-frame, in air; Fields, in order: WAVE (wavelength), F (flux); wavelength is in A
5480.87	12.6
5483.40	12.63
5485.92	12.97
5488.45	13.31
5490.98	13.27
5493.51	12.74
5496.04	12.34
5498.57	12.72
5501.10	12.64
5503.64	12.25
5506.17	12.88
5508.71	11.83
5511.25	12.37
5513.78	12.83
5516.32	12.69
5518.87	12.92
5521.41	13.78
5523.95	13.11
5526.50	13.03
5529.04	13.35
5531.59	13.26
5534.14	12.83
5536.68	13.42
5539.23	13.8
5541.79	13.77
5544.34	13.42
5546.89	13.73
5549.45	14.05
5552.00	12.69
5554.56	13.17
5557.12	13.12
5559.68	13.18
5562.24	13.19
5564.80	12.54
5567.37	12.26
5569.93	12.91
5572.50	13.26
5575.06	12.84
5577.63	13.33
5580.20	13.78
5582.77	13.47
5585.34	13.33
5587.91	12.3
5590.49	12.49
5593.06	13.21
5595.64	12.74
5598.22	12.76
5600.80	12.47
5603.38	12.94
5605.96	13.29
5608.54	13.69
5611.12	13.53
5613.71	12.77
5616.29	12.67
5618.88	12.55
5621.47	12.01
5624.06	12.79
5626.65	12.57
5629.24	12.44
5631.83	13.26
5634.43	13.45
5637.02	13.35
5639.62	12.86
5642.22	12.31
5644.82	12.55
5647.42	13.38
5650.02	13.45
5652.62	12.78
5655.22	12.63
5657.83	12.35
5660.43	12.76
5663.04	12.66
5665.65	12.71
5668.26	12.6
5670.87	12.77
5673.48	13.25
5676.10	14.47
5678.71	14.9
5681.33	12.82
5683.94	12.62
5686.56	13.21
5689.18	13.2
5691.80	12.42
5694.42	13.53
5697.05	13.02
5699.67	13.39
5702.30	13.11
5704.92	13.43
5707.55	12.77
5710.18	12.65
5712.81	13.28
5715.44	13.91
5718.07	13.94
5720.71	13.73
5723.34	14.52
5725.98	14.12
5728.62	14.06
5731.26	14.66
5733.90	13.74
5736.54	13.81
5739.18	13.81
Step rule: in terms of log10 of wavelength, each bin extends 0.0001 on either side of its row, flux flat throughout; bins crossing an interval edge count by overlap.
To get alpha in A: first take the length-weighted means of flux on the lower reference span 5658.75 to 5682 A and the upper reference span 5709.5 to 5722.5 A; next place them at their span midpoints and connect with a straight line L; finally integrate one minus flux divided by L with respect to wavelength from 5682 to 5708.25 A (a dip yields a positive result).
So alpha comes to 0.67 A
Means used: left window 13.2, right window 13.6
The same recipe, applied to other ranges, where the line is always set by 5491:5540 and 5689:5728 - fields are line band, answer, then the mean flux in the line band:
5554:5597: 0.2 A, 13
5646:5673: 0.9 A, 12.8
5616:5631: 0.8 A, 12.5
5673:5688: -0.2 A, 13.6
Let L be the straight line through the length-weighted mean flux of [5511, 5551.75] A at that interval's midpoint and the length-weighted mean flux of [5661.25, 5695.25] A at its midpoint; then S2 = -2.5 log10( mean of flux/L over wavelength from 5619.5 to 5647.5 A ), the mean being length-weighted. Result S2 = 0.03 mag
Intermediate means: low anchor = 13.3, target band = 12.8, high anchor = 13.2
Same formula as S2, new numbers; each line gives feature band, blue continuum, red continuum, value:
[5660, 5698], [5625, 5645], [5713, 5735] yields 0.025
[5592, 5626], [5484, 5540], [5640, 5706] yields 0.011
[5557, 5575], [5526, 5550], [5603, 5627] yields 0.029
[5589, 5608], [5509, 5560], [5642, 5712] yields 0.022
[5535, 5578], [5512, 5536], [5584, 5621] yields -0.017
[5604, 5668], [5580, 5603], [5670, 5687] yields 0.027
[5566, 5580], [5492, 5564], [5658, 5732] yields 0.012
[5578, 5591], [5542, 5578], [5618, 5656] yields -0.007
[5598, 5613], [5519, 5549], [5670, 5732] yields 0.026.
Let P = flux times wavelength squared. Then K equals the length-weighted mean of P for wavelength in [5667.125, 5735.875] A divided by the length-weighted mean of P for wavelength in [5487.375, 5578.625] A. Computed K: 1.1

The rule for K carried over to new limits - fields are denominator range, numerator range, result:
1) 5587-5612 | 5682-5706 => 1.05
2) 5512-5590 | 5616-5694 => 1.02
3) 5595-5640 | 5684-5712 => 1.04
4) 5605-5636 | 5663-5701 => 1.04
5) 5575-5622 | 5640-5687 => 1.03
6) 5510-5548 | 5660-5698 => 1.05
